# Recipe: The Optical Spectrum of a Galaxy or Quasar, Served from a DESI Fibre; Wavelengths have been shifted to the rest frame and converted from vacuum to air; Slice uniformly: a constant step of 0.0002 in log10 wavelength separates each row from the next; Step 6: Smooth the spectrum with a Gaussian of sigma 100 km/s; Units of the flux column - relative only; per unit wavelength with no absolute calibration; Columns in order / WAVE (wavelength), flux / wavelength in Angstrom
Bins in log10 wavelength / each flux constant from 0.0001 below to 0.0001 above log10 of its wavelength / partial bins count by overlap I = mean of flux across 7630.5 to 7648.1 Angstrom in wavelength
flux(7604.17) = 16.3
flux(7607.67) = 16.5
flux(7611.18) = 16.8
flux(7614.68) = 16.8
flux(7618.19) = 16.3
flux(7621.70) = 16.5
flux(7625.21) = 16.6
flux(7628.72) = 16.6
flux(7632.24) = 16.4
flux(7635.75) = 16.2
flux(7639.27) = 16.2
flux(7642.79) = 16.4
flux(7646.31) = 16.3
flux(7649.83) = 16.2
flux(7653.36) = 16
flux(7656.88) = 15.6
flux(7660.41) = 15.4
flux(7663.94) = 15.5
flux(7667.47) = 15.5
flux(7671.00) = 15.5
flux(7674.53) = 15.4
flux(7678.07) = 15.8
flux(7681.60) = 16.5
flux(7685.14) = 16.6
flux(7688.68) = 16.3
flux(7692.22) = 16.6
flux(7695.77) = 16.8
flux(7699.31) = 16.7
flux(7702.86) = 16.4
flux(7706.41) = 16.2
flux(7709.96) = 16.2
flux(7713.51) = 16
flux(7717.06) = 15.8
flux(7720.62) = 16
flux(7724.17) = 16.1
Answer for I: 16.3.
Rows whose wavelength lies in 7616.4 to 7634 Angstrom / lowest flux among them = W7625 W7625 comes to 16.3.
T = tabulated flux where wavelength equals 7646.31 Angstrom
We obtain 16.3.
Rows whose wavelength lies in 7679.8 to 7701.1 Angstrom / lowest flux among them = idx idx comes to 16.3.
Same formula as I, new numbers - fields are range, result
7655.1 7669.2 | 15.5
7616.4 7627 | 16.5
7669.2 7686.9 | 16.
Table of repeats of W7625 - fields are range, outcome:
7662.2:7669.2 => 15.5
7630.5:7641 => 16.2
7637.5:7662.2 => 15.4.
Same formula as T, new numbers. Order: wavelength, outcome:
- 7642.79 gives 16.4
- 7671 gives 15.5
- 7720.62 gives 16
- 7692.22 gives 16.6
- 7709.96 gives 16.2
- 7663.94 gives 15.5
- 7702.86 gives 16.4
